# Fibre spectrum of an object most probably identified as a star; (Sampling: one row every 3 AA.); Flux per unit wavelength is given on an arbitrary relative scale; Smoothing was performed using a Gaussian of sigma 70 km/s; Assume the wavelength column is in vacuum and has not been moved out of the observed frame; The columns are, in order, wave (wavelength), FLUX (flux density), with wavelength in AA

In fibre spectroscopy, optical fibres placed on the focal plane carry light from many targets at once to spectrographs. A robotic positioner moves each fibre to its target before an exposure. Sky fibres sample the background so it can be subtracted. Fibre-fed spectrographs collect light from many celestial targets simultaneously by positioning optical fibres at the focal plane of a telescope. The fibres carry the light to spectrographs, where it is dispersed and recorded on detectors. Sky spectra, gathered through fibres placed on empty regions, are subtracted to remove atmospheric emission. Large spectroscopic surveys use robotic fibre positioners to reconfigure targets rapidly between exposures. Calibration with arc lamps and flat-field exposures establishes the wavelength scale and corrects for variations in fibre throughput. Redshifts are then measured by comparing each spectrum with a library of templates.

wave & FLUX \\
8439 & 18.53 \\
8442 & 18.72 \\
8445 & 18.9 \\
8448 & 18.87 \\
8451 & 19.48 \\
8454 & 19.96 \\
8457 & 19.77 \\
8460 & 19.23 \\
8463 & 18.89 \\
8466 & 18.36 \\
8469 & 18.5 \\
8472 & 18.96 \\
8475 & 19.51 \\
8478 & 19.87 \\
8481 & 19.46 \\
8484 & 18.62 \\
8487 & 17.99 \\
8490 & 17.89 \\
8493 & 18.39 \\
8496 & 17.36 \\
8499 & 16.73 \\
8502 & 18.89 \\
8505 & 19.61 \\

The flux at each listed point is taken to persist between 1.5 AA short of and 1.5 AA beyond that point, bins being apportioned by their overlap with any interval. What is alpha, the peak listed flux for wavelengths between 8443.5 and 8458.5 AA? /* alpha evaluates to 19.96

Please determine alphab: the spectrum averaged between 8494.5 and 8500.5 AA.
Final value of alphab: 17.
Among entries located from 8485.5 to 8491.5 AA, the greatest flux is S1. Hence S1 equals 17.99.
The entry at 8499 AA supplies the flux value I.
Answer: 16.73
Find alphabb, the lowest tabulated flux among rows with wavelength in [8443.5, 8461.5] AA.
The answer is 18.87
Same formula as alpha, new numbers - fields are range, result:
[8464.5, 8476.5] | 19.51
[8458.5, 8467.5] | 19.23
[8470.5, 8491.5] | 19.87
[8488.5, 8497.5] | 18.39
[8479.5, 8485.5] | 19.46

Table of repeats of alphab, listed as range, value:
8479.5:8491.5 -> 18.5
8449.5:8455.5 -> 19.7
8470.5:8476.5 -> 19.2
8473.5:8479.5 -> 19.7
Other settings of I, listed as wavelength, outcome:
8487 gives 17.99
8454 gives 19.96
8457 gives 19.77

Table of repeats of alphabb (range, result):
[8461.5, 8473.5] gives 18.36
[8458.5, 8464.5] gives 18.89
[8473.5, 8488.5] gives 17.99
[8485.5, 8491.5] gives 17.89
